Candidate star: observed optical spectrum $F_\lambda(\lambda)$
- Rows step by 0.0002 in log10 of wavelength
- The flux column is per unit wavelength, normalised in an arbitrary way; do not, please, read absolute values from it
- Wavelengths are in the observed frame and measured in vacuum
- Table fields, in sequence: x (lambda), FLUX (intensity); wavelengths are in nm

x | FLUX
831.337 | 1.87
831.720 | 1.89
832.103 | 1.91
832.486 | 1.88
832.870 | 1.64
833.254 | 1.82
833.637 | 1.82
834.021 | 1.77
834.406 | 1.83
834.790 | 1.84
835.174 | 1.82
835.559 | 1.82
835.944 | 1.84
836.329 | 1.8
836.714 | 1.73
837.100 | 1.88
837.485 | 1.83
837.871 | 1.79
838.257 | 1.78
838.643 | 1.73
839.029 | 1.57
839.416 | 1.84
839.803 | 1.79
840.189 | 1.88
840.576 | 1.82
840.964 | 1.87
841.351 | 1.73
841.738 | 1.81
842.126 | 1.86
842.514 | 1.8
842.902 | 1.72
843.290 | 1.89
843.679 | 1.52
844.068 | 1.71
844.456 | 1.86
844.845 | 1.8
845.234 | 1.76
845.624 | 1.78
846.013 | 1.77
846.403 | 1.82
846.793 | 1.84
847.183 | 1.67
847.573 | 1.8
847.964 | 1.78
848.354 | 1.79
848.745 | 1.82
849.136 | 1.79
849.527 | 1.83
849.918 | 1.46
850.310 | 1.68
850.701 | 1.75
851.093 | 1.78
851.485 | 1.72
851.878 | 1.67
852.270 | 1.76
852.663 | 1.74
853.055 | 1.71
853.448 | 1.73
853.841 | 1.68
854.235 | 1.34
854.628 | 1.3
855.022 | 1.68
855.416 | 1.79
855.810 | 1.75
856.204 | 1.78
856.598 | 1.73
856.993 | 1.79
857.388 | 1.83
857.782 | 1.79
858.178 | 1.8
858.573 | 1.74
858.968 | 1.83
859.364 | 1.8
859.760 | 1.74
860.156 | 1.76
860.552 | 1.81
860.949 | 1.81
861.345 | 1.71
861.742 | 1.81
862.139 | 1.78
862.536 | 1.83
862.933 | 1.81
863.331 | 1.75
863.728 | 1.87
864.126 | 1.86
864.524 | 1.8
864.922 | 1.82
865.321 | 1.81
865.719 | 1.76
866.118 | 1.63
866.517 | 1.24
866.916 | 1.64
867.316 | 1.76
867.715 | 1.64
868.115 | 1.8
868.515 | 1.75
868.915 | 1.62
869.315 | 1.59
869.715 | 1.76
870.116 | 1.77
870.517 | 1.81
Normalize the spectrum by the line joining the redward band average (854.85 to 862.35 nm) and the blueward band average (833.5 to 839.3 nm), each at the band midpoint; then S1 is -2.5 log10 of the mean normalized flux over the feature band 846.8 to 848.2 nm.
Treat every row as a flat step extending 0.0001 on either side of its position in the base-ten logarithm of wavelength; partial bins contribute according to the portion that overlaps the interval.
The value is 0.01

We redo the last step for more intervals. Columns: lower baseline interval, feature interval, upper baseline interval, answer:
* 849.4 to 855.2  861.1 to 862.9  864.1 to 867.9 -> -0.07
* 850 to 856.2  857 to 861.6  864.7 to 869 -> -0.07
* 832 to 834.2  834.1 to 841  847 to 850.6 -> -0.01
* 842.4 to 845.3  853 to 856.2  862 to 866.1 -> 0.10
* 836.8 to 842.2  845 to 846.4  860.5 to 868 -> 0.00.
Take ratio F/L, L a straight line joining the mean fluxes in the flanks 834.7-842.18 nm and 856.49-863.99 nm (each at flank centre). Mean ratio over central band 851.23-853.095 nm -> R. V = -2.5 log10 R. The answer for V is 0.04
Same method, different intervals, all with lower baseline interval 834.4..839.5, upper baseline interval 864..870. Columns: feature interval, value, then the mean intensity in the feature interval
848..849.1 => -0.03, 1.8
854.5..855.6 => 0.08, 1.61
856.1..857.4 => -0.03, 1.78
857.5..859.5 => -0.04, 1.79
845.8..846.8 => -0.03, 1.8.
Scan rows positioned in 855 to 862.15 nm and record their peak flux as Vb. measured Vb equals 1.83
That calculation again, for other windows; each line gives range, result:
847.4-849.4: 1.82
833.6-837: 1.84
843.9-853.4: 1.86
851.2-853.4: 1.76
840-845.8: 1.89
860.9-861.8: 1.81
